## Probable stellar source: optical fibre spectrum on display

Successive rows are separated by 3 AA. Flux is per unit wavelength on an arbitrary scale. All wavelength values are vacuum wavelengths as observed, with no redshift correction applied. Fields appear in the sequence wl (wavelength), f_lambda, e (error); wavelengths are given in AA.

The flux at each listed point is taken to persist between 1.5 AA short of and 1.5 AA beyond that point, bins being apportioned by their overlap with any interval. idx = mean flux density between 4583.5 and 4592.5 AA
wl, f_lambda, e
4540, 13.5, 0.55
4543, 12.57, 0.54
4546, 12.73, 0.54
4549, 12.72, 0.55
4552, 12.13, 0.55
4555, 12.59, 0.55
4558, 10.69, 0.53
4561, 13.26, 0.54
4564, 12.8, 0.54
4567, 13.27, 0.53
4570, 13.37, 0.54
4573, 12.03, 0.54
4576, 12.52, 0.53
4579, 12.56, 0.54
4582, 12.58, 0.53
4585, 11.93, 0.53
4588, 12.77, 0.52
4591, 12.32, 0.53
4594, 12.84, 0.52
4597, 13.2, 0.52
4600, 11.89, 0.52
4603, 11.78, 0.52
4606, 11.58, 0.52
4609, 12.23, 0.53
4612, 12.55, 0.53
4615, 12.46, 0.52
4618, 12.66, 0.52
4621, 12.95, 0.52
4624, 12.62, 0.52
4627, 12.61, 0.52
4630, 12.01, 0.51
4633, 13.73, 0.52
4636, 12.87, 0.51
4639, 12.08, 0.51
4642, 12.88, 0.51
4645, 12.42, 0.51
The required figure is 12.3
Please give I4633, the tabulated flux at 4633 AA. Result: 13.73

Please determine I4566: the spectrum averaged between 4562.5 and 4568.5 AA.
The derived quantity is 13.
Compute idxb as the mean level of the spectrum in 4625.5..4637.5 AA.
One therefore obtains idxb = 12.8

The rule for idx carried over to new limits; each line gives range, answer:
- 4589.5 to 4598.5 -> 12.8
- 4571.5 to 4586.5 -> 12.3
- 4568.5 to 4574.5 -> 12.7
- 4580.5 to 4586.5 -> 12.3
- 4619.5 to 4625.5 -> 12.8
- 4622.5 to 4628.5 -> 12.6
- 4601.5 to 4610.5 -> 11.9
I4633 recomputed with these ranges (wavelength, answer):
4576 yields 12.52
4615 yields 12.46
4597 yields 13.2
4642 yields 12.88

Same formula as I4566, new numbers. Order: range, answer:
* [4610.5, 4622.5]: 12.7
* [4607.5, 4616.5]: 12.4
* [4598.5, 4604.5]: 11.8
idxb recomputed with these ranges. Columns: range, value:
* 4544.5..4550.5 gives 12.7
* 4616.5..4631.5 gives 12.6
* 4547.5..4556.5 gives 12.5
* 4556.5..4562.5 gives 12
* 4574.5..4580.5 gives 12.5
